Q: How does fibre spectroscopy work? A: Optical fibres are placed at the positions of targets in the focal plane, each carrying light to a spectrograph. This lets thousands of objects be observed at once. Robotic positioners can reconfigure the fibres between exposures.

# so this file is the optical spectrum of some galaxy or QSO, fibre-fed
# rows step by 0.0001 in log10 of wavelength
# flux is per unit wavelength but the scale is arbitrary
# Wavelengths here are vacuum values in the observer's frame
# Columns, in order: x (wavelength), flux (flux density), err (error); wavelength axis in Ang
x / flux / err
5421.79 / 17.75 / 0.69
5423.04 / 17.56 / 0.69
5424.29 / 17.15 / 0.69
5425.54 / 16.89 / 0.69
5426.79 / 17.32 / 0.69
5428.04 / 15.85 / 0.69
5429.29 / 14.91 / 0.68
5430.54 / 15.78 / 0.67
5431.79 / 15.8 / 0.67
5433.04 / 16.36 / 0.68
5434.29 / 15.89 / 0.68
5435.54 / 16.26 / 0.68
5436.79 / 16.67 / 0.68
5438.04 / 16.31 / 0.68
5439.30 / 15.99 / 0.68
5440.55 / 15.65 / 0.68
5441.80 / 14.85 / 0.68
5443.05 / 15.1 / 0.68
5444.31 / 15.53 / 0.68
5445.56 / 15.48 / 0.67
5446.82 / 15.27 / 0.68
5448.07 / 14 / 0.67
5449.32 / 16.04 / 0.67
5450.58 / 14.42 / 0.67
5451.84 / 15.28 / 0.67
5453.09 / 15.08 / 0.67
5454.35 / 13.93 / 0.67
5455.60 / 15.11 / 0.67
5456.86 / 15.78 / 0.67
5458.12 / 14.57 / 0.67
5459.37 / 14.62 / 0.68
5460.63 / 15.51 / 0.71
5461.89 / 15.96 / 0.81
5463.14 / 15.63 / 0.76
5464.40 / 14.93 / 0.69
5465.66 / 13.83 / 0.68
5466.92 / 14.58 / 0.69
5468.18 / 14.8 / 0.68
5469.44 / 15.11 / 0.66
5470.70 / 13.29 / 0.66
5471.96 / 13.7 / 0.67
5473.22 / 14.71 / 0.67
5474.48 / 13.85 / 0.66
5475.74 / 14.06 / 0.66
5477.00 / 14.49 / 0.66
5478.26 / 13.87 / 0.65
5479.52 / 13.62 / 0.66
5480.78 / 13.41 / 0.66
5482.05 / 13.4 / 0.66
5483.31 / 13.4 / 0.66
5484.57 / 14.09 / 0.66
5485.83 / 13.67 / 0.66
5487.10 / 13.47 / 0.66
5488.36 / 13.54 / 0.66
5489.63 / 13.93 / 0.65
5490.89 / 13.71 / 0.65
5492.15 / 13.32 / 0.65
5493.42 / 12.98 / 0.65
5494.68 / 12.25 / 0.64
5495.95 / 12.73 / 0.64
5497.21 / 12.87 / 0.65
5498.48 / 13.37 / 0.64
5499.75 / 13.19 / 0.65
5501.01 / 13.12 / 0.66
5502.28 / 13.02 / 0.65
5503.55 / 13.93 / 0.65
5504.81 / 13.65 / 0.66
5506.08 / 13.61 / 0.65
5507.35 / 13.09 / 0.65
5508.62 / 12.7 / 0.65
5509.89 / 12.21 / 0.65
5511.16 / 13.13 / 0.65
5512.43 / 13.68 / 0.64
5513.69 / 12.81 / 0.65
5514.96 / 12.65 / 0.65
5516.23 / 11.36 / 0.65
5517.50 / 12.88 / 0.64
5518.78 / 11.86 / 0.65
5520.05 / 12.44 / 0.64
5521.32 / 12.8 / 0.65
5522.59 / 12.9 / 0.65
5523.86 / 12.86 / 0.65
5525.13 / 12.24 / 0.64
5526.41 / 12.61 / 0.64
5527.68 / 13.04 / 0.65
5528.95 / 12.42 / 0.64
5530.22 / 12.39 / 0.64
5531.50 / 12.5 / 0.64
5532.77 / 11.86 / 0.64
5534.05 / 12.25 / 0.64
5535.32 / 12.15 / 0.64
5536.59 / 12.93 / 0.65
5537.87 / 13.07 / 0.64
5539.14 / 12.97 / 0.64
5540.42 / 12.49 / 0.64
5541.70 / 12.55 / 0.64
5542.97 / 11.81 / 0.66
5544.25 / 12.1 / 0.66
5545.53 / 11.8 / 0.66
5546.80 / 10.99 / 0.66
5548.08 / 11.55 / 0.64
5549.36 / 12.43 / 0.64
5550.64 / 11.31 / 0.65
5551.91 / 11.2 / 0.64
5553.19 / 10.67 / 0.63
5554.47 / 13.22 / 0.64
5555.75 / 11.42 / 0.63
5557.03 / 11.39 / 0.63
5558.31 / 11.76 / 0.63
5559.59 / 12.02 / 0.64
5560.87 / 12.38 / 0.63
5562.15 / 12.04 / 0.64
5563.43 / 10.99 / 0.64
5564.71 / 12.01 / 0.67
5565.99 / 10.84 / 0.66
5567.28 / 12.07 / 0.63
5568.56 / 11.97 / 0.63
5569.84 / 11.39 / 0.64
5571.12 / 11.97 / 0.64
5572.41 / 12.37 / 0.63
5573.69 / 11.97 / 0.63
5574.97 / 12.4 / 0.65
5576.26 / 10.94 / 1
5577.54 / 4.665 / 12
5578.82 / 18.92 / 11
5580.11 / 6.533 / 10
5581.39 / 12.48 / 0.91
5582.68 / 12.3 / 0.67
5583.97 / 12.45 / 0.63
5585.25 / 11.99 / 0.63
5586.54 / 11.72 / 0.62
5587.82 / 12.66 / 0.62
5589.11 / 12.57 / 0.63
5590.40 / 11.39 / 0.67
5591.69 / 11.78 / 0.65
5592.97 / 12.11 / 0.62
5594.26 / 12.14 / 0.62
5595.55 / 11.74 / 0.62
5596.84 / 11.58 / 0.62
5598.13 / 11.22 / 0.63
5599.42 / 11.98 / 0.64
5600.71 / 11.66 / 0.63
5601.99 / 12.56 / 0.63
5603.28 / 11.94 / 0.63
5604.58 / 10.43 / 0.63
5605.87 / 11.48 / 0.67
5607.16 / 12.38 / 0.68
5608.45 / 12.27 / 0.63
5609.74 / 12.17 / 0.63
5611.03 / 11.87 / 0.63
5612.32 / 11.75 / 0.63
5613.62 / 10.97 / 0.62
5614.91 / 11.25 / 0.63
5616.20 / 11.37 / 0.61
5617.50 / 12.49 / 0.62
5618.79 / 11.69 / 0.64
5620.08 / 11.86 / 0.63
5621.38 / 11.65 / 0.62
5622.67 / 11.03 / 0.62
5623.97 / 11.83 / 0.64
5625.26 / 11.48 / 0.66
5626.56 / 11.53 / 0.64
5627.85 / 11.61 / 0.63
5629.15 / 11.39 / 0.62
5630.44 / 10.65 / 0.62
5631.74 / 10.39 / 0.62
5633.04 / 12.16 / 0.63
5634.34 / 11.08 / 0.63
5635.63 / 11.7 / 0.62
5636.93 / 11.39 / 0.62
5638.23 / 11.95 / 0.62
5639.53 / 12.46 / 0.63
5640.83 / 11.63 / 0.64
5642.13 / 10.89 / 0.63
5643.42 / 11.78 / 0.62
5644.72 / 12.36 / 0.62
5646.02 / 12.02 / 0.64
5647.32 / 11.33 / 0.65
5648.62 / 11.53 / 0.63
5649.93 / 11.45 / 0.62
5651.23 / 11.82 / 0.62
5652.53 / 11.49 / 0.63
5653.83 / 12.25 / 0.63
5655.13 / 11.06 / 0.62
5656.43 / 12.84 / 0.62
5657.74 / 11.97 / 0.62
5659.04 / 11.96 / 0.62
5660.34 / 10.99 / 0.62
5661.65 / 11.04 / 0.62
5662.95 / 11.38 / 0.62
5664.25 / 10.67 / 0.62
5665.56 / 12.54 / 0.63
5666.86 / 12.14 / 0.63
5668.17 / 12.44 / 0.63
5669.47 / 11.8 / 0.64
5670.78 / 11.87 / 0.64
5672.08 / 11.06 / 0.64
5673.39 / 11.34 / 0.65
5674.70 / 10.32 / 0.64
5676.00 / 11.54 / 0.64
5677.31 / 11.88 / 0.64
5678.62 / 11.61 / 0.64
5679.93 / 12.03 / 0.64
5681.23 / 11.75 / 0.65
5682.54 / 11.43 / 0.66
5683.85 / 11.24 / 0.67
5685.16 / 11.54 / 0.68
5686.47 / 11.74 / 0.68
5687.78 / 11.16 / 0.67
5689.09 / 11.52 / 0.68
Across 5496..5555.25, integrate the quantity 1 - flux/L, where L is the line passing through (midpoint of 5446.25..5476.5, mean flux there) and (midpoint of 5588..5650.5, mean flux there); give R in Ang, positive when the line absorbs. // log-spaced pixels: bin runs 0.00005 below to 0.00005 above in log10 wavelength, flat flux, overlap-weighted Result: 4.2 Ang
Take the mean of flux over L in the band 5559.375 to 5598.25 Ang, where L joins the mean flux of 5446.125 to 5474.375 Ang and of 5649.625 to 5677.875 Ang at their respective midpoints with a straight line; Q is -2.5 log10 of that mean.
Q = 0.11 mag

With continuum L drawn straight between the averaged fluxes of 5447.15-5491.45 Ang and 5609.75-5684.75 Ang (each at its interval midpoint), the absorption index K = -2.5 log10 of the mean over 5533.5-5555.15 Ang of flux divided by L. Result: 0.10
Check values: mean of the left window 14.4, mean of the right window 11.6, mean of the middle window 12.1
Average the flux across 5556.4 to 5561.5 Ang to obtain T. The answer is 11.9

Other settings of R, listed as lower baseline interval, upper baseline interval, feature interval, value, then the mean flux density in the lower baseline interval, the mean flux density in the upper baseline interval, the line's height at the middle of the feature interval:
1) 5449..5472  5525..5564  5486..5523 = 1.1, 14.9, 12.1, 13.4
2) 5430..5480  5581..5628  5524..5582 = 4.6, 15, 11.8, 12.9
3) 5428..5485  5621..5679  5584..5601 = 0.9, 14.9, 11.6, 12.6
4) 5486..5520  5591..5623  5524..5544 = 0.3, 13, 11.7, 12.6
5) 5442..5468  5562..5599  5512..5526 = 0.8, 15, 11.7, 13.3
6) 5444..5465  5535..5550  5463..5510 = 1.4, 15.1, 12.2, 14.1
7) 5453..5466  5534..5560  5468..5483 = 0.5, 15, 12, 14.5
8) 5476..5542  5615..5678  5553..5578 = 1.9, 13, 11.6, 12.4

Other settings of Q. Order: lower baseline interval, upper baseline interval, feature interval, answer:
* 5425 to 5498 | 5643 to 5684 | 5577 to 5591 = 0.11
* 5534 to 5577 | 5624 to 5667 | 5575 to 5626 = 0.01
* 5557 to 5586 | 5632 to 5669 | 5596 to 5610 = -0.01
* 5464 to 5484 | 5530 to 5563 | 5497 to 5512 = 0.00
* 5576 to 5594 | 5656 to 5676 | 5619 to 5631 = 0.01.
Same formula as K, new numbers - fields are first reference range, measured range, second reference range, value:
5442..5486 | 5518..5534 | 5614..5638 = 0.08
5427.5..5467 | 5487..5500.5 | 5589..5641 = 0.09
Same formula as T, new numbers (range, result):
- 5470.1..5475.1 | 13.9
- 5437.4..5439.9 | 16.1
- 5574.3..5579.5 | 11.7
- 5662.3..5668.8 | 11.8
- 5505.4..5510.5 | 12.9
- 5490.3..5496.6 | 13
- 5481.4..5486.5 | 13.6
